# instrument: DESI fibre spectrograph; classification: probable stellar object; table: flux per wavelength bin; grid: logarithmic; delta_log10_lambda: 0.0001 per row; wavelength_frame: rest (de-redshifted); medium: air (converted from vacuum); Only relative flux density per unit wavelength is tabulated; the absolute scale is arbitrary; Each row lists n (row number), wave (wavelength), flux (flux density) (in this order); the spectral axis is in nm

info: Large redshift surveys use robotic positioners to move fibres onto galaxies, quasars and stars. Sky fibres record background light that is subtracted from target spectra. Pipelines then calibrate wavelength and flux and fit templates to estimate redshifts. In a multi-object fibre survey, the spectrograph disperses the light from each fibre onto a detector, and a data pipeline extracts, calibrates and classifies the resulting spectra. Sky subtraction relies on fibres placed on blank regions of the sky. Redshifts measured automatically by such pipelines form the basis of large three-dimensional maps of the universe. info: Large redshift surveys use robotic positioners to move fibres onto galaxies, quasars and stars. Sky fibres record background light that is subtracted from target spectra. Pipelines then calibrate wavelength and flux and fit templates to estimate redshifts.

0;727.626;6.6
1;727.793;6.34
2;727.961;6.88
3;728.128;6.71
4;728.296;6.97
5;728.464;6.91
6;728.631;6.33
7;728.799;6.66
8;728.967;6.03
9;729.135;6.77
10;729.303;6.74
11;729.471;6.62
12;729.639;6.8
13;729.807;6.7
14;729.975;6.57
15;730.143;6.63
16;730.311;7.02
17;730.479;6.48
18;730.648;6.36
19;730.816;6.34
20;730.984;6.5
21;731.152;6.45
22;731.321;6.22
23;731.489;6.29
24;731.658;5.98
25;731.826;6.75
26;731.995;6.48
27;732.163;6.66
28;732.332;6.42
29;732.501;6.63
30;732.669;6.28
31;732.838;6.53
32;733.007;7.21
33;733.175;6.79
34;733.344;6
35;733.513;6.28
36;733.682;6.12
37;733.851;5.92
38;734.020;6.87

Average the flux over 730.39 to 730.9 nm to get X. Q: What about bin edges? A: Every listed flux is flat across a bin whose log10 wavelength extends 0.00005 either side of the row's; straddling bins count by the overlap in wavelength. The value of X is 6.4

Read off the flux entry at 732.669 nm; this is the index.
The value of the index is 6.28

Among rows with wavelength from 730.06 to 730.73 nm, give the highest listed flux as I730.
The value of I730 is 7.02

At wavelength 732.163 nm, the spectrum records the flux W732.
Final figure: 6.66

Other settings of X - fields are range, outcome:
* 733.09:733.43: 6.41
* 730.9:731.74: 6.29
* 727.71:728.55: 6.76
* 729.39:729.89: 6.71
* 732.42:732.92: 6.48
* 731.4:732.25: 6.43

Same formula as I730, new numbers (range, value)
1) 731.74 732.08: 6.75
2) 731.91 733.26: 7.21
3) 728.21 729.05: 6.97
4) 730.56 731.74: 6.5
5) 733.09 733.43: 6.79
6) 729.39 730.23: 6.8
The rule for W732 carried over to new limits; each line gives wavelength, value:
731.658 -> 5.98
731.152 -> 6.45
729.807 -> 6.7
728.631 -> 6.33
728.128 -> 6.71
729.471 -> 6.62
